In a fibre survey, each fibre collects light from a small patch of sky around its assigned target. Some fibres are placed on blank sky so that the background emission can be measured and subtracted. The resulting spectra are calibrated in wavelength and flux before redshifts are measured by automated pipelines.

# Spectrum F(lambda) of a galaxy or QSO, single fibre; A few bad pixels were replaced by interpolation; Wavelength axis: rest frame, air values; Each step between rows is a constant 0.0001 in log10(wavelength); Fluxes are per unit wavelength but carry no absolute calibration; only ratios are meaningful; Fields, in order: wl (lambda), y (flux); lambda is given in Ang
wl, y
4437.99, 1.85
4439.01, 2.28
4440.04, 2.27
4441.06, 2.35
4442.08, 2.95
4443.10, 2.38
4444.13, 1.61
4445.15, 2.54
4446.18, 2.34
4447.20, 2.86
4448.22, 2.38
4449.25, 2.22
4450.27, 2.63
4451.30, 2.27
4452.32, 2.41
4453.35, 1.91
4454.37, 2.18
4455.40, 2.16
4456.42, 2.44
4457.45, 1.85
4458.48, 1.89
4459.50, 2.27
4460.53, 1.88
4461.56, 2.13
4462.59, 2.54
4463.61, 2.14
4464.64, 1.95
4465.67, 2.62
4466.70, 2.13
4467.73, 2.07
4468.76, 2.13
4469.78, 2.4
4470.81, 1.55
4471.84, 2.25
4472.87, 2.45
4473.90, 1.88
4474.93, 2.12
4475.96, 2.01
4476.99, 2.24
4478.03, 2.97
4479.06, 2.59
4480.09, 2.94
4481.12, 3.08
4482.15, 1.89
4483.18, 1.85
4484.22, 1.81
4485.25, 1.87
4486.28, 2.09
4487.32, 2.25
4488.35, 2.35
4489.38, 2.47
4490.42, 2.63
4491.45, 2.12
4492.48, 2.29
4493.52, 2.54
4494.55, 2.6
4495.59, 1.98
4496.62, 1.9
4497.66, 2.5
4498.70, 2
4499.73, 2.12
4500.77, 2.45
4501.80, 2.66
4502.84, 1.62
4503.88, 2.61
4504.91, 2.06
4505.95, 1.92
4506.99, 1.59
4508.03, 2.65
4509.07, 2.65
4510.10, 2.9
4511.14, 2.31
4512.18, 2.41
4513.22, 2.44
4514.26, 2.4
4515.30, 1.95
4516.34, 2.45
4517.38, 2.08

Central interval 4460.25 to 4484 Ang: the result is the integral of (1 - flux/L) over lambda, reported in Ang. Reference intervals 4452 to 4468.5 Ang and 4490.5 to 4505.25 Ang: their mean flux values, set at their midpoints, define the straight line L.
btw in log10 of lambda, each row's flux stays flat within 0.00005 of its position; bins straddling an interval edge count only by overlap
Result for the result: -0.7 Ang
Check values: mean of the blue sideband 2.16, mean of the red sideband 2.26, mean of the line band 2.25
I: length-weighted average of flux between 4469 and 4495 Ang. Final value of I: 2.29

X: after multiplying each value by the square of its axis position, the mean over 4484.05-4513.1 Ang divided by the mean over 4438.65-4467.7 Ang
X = 1.0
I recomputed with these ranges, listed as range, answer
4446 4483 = 2.27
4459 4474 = 2.17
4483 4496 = 2.23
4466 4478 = 2.15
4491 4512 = 2.28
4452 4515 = 2.25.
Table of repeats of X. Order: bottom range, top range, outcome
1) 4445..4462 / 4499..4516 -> 1.04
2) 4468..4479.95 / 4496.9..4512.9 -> 1.03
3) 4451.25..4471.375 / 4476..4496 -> 1.10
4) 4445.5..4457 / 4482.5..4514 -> 0.98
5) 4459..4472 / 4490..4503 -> 1.07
